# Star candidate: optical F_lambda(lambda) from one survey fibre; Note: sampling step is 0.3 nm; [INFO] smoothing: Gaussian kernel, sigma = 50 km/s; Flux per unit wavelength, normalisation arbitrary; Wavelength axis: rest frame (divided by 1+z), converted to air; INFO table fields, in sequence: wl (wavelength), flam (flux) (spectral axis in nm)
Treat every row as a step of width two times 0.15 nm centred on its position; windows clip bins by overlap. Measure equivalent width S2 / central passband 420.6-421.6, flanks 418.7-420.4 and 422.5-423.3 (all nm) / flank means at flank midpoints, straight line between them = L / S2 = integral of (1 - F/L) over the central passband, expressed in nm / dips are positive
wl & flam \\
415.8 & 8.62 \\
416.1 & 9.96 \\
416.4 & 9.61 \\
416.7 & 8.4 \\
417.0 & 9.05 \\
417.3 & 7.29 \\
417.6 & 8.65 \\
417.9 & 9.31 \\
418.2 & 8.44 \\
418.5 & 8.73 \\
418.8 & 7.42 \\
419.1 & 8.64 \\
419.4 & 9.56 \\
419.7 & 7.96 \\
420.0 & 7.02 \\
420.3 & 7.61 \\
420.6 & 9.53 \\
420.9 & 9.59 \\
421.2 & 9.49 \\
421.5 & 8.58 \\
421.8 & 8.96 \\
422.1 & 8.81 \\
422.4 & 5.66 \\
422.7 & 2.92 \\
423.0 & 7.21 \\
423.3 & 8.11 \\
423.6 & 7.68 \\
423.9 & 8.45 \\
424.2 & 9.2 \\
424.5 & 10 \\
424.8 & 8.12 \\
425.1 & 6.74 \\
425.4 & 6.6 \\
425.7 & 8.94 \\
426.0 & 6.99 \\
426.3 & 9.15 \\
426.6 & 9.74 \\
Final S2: -0.34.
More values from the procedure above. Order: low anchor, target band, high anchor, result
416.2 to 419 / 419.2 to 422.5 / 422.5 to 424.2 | -0.33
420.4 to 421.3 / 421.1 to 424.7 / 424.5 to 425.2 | 0.32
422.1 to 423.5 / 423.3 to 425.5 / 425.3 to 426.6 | -0.28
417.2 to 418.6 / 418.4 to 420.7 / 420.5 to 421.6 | 0.17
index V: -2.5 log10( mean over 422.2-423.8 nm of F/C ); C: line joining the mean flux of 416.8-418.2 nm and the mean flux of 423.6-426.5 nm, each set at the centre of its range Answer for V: 0.27 mag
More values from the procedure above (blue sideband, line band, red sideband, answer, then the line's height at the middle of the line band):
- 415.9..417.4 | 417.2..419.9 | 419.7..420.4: -0.05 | 8.08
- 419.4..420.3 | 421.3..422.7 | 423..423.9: 0.05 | 7.87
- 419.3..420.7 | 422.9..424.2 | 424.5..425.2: 0.01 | 8.09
